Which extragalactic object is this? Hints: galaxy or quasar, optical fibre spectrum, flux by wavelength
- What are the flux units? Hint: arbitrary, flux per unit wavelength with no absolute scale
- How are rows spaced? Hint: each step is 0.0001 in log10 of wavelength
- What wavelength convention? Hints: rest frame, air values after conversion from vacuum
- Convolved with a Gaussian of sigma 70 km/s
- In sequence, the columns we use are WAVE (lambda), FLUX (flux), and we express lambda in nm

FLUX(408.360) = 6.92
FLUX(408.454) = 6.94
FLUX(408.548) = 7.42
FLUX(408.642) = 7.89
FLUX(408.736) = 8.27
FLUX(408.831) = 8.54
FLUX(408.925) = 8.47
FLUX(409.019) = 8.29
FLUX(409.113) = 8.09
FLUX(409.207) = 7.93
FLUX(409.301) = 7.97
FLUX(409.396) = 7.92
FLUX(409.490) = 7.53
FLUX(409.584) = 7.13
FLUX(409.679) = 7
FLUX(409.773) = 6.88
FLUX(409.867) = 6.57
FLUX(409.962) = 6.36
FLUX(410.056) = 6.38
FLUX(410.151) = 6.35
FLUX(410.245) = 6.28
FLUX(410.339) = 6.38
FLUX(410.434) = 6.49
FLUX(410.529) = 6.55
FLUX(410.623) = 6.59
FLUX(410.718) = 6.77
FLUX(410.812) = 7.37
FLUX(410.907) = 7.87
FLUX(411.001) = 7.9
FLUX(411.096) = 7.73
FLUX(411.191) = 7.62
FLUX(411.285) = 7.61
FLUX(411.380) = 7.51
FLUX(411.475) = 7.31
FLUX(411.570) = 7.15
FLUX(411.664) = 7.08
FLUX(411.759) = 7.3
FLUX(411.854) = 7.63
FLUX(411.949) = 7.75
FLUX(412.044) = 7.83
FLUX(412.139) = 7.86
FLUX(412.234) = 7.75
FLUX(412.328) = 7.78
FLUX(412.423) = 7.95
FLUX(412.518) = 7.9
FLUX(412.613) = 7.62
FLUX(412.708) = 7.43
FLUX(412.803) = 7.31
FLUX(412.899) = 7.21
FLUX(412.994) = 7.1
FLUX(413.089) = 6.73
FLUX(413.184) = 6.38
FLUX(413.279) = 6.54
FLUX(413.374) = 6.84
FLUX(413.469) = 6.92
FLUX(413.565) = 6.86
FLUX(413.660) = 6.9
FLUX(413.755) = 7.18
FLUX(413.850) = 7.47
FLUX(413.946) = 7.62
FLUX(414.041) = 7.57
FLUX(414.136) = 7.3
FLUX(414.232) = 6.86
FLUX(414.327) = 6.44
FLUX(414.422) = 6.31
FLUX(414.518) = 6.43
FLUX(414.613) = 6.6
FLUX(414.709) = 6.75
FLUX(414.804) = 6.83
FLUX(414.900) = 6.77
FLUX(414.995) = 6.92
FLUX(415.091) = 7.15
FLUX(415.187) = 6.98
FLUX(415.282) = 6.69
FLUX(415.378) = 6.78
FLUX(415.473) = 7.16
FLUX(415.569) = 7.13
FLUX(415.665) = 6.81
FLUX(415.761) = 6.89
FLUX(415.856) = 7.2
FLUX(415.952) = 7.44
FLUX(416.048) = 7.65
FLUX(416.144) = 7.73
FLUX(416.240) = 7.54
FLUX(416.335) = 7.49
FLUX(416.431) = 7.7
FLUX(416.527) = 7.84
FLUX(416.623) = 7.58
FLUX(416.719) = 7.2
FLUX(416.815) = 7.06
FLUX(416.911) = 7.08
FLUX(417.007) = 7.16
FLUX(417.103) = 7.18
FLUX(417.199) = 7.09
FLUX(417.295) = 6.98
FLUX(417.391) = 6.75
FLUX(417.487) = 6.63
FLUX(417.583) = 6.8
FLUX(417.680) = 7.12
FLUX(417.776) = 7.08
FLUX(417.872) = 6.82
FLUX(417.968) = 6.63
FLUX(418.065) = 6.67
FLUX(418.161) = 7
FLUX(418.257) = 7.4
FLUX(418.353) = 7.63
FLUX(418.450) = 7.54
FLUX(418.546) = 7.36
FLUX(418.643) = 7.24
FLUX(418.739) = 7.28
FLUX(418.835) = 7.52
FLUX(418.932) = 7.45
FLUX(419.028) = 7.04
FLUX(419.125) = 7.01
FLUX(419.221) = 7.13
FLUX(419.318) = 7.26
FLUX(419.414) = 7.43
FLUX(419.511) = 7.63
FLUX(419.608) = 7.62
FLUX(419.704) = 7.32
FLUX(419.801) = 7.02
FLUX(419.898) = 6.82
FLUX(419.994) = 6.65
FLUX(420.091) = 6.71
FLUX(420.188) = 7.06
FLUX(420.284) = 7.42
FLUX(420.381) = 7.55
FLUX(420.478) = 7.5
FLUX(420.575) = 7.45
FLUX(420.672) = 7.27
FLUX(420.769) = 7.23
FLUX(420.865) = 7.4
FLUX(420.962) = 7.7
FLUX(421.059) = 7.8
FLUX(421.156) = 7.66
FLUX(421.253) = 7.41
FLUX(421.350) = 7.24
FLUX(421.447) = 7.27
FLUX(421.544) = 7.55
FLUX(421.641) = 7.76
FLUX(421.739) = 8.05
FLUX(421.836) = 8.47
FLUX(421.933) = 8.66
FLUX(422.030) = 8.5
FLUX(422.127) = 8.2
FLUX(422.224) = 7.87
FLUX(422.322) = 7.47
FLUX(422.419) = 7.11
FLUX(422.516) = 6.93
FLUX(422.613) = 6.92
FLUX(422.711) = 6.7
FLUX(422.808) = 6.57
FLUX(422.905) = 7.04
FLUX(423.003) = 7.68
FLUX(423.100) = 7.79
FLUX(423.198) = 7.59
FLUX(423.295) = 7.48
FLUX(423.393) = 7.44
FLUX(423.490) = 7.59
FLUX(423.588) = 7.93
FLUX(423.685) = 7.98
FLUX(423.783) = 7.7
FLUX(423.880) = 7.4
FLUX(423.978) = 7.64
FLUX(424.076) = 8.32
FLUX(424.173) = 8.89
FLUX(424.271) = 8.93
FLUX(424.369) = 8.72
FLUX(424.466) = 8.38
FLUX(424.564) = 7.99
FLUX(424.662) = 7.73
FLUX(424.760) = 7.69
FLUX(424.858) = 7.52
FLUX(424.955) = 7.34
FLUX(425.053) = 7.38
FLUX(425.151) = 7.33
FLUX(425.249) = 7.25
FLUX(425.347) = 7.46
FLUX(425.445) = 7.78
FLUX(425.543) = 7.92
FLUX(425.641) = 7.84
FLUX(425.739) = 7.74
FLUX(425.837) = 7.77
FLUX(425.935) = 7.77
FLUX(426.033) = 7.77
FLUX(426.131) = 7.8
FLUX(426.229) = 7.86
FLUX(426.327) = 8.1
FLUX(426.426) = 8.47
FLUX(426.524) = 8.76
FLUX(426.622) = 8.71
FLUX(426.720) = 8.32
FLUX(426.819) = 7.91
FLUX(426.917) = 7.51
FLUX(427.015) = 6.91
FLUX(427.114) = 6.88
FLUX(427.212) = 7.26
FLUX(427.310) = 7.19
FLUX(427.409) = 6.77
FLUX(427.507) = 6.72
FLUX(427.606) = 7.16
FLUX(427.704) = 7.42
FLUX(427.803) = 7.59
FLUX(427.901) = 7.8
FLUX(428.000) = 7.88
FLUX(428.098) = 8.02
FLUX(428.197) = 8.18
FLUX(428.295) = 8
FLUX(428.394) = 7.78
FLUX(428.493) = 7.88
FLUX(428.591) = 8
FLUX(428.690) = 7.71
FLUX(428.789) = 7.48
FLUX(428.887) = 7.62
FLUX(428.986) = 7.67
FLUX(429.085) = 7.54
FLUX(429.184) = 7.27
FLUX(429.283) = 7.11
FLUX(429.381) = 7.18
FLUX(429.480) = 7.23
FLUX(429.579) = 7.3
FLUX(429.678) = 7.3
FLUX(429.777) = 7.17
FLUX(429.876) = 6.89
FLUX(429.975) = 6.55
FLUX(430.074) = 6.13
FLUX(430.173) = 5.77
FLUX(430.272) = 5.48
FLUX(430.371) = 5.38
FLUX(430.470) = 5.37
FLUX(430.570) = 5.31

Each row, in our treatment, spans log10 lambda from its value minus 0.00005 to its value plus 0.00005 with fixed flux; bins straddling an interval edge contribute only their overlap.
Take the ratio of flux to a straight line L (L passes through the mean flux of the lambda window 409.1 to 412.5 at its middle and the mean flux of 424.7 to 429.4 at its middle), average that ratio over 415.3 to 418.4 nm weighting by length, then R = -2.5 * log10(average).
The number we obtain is 0.039 mag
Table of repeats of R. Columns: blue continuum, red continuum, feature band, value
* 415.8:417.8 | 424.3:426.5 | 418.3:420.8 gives 0.02 mag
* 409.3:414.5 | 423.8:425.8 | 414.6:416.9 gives 0.03 mag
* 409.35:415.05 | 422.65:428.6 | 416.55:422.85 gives 0.02 mag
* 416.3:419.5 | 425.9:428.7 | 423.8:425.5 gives -0.04 mag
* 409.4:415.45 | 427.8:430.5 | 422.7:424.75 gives -0.09 mag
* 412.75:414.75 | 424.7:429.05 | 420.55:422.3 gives -0.06 mag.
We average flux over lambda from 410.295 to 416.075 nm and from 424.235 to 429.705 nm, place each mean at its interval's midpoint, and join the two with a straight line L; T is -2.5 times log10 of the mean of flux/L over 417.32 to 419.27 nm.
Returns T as 0.04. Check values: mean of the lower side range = 7.15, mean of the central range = 7.1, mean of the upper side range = 7.69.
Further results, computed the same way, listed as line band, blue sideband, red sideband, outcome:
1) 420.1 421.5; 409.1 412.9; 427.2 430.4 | -0.021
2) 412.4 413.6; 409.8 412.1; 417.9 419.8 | 0.003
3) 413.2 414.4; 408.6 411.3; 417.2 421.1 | 0.040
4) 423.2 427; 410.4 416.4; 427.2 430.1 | -0.076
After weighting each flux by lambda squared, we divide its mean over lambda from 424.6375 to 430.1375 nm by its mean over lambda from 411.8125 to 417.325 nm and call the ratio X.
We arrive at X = 1.12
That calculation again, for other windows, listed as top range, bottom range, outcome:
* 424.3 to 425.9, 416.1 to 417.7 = 1.12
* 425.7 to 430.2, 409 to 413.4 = 1.12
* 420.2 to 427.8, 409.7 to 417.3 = 1.13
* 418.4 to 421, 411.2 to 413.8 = 1.03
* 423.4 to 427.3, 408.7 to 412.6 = 1.14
